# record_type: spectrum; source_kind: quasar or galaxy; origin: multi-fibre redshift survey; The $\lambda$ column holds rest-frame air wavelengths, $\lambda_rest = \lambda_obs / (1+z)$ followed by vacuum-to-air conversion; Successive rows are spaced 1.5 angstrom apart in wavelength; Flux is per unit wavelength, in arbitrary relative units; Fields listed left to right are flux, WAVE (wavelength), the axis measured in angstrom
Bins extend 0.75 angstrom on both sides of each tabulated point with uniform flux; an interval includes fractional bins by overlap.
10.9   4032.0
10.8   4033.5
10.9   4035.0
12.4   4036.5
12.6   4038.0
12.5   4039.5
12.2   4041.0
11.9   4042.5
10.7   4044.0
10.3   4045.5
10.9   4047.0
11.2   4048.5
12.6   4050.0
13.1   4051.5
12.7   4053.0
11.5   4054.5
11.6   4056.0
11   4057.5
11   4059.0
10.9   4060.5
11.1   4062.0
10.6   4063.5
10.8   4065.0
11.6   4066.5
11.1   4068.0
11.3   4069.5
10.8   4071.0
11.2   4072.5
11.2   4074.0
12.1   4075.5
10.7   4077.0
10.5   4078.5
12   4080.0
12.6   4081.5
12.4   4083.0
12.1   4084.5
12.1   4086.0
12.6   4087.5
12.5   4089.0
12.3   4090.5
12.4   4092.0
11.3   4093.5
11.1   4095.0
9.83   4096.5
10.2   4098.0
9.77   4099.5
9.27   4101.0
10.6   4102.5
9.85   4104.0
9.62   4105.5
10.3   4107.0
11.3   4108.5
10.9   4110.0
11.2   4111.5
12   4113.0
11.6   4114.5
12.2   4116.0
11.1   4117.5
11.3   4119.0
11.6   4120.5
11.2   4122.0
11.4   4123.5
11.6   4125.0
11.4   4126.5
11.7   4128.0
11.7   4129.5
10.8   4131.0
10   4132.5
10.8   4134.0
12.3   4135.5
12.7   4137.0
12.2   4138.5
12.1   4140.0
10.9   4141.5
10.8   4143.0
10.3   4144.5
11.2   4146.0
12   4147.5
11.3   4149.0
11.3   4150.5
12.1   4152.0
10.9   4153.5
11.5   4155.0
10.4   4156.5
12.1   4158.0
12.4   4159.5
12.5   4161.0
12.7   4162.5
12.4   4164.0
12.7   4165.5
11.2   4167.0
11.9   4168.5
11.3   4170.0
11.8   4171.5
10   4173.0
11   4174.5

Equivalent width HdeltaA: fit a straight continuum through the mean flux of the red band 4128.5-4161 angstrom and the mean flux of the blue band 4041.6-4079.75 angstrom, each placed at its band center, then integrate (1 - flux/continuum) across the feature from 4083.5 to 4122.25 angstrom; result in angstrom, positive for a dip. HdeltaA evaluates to 0.7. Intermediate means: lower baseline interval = 11.3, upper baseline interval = 11.4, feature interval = 11.2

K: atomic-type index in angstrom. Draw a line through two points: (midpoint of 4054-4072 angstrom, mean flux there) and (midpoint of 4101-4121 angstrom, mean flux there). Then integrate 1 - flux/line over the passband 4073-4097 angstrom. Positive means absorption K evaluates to -1.5 angstrom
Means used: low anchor 11.1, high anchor 11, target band 11.7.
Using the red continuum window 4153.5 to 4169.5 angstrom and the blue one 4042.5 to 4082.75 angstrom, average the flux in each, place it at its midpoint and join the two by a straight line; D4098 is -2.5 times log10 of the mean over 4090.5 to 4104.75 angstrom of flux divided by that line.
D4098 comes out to 0.10 mag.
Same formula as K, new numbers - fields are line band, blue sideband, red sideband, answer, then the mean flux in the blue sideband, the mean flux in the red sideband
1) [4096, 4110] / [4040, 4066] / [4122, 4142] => 1.6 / 11.4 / 11.5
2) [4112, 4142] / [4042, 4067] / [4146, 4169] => 0.4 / 11.4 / 11.8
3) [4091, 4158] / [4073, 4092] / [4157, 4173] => 4.5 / 11.9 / 12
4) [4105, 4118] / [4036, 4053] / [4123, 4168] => 0.6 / 11.9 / 11.6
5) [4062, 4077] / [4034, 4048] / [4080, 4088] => 1.1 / 11.6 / 12.3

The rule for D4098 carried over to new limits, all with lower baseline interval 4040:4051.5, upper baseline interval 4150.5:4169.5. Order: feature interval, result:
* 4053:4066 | 0.04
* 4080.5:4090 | -0.07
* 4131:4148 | 0.04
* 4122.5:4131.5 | 0.03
